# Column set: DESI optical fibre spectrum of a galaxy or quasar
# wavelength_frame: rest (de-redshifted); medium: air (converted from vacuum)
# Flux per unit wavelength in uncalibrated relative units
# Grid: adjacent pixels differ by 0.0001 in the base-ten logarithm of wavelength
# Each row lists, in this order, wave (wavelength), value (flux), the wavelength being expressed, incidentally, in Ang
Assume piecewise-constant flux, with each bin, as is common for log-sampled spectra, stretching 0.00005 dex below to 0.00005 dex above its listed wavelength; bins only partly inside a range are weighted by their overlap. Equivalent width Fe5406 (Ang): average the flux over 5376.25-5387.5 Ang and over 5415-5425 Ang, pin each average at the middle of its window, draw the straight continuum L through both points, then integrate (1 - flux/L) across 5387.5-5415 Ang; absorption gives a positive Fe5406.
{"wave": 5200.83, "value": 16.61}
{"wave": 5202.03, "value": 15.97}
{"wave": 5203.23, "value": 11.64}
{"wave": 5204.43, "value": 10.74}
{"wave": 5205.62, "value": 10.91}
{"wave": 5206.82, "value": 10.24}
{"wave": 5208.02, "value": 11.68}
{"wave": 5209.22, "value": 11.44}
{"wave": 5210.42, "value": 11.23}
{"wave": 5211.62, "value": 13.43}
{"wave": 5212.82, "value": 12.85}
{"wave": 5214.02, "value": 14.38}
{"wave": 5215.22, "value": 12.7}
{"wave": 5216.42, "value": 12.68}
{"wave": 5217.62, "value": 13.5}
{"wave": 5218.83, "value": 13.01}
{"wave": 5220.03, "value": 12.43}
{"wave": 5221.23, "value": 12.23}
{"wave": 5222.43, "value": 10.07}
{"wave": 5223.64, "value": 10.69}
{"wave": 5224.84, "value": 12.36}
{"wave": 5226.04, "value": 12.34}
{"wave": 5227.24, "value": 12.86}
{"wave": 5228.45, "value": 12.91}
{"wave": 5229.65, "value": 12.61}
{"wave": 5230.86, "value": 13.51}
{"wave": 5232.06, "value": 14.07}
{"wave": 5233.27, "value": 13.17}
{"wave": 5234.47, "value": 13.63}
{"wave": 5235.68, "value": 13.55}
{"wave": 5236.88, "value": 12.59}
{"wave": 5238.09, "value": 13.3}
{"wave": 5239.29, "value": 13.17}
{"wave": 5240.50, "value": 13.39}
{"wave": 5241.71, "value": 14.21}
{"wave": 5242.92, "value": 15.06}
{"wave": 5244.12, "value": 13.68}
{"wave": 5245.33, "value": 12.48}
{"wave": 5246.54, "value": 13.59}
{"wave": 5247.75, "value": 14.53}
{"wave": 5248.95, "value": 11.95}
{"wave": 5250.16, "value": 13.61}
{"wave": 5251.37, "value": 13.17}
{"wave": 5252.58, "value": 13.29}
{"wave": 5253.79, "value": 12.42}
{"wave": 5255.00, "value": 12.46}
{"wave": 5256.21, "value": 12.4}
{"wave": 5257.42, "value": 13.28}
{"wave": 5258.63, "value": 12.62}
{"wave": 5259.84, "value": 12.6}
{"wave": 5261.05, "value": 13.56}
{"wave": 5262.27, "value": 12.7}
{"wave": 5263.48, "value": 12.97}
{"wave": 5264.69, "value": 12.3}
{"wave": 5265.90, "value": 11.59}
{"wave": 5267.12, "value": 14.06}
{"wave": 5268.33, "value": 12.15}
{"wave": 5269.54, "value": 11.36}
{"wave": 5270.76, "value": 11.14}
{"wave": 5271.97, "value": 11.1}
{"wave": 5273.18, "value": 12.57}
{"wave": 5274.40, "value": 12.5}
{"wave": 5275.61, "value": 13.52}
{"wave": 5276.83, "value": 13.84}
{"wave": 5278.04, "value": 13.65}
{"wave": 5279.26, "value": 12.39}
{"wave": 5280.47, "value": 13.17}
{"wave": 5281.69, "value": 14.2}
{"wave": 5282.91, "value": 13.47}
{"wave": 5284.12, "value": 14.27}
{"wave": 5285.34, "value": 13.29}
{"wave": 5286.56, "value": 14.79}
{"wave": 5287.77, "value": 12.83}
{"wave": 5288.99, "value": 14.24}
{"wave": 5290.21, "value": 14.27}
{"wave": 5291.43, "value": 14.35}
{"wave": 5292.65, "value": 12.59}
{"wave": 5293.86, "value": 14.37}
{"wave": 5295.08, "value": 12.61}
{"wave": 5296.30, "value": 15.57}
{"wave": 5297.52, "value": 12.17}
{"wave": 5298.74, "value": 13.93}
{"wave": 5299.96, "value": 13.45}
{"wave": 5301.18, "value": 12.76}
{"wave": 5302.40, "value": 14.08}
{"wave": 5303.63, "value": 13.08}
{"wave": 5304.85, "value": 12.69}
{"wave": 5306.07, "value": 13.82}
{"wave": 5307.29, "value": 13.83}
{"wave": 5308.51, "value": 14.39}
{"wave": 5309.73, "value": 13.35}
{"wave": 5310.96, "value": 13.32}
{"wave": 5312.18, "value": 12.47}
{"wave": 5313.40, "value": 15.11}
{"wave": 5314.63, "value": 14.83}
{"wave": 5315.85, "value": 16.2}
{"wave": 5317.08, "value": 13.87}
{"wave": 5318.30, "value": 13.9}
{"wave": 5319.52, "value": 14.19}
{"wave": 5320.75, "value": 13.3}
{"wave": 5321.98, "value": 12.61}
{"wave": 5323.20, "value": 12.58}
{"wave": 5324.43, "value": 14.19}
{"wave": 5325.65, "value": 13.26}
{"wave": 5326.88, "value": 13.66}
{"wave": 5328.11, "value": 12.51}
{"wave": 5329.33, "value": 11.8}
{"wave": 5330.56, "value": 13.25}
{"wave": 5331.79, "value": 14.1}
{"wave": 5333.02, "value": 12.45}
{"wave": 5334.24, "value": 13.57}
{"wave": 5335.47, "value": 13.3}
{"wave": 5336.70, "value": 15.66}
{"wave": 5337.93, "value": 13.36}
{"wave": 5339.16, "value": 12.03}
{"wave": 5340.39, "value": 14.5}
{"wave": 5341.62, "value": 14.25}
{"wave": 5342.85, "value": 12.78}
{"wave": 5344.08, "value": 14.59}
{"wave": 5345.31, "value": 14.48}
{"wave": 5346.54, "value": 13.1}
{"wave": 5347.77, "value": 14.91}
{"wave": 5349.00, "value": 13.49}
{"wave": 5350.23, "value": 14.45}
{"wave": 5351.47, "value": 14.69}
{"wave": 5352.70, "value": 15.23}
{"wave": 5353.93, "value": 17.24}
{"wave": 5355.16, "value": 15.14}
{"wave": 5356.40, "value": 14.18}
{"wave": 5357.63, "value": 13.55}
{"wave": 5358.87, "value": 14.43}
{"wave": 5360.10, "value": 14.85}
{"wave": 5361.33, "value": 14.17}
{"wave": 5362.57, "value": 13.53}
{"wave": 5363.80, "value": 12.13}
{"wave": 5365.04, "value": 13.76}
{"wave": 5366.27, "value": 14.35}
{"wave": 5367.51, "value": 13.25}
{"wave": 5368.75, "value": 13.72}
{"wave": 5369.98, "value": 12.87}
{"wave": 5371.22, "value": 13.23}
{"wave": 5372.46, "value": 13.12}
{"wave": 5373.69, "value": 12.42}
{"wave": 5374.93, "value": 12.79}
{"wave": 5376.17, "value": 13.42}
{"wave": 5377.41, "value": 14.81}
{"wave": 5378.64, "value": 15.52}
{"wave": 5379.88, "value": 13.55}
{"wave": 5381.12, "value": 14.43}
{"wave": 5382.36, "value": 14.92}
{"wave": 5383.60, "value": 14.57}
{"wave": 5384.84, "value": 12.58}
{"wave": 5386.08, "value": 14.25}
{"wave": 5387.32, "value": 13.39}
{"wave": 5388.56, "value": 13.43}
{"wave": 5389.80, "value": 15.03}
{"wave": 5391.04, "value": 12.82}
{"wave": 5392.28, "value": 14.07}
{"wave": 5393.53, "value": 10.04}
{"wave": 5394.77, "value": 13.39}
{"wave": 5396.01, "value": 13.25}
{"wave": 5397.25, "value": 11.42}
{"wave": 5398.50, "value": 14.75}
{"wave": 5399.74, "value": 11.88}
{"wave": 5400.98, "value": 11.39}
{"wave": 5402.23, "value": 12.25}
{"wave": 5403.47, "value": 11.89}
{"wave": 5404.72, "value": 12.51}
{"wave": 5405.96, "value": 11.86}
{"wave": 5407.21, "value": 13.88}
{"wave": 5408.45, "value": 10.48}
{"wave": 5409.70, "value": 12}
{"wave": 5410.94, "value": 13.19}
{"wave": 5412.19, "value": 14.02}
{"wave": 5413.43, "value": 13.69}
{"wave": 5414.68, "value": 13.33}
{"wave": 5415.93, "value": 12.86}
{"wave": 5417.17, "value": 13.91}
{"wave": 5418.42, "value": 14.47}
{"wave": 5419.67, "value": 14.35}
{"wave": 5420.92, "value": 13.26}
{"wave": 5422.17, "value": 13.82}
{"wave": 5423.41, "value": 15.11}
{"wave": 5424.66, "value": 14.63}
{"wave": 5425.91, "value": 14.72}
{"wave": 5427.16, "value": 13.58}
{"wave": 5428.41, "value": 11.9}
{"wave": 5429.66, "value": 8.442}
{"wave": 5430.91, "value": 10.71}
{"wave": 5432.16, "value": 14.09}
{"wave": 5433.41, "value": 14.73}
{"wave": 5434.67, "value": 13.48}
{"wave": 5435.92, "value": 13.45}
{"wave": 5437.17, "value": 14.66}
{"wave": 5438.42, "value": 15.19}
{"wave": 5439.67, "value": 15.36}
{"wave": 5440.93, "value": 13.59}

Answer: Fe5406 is 2.7 Ang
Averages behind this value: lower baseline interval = 14.2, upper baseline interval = 14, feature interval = 12.8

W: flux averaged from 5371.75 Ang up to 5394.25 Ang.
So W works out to 13.6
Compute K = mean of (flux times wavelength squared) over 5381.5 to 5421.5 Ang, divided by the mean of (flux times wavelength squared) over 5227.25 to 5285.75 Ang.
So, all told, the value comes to 1.06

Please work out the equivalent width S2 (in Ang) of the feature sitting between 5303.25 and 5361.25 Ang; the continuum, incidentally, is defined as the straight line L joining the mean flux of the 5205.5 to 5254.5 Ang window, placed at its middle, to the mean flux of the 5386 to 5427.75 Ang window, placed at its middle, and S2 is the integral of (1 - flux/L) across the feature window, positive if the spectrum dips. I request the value -3.8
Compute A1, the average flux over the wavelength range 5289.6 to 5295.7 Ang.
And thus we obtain 13.6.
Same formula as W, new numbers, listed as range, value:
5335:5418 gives 13.6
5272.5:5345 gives 13.6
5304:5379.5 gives 13.8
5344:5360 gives 14.6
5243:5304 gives 13.2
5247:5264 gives 13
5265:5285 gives 12.8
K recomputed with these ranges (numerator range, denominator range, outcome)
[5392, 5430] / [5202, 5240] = 1.11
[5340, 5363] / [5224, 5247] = 1.13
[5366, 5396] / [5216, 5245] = 1.11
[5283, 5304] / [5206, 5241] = 1.11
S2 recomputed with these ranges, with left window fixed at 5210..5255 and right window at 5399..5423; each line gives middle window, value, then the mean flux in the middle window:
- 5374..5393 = -1.45 Ang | 13.9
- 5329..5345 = -0.75 Ang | 13.6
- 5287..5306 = -0.85 Ang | 13.6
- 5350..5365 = -1.72 Ang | 14.4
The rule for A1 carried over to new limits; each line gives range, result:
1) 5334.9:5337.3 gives 14.5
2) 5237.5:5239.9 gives 13.3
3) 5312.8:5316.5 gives 15.3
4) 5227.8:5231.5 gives 13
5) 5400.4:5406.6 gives 12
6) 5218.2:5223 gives 11.9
